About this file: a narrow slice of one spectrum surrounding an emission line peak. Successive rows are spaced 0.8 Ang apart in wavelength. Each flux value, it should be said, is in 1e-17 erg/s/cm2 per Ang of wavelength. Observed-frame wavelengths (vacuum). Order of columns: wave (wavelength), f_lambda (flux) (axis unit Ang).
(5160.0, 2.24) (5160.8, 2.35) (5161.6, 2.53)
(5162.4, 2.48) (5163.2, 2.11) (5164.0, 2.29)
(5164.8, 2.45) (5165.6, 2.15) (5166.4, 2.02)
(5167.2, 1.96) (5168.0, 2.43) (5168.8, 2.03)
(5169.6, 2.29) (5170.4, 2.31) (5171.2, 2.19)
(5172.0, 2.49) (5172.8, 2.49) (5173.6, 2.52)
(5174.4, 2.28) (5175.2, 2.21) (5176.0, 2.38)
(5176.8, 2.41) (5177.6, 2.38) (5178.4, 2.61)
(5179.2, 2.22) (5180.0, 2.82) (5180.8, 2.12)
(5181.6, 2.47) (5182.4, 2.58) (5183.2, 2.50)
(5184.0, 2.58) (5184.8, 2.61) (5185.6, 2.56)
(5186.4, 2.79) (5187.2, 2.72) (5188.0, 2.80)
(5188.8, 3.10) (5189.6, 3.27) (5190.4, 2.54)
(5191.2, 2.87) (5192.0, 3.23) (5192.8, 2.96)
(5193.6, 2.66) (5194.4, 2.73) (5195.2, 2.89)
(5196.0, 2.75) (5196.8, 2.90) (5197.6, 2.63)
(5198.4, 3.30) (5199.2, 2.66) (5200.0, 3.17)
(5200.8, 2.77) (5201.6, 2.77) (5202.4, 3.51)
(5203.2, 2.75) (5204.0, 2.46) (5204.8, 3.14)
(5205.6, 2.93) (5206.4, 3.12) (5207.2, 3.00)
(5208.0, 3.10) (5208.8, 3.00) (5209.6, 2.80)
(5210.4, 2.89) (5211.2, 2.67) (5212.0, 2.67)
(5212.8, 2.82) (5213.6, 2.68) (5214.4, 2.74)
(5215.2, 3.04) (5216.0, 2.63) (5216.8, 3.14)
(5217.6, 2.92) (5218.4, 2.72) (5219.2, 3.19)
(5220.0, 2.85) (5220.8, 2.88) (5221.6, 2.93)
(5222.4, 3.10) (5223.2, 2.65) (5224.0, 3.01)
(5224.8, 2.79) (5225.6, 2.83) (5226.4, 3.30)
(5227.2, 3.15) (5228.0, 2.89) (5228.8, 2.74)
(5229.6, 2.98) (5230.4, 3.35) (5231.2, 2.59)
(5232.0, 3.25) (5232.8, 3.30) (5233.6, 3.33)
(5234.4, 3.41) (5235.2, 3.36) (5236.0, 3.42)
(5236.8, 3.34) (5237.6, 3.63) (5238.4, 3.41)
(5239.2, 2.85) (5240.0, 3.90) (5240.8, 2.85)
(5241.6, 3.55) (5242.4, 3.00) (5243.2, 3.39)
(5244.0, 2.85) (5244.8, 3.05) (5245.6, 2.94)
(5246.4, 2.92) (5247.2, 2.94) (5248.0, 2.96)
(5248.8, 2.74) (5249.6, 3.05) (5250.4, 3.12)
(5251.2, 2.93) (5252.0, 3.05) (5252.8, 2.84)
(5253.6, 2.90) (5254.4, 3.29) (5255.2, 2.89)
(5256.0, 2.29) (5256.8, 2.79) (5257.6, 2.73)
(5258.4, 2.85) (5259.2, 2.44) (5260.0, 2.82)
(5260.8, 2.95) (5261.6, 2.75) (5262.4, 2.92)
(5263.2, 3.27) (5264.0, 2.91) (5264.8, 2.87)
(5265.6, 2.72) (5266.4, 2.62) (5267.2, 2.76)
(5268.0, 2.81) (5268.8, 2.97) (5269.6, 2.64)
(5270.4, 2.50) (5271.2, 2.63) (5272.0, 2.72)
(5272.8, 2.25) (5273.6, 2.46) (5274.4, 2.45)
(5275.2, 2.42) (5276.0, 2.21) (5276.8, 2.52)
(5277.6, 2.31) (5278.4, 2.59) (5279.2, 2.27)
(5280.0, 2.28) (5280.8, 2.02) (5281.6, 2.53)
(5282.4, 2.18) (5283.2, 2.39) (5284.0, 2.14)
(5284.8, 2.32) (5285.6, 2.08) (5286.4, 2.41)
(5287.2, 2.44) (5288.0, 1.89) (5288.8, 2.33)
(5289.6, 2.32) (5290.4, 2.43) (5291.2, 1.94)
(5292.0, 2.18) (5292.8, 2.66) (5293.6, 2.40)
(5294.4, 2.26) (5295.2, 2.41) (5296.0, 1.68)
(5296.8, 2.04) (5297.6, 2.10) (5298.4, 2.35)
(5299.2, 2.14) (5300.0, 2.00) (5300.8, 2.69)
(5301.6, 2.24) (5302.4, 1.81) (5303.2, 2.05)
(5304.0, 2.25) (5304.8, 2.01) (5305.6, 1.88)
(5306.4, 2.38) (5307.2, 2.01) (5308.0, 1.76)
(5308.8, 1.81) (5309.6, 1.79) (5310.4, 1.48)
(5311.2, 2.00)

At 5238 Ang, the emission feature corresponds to C III]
